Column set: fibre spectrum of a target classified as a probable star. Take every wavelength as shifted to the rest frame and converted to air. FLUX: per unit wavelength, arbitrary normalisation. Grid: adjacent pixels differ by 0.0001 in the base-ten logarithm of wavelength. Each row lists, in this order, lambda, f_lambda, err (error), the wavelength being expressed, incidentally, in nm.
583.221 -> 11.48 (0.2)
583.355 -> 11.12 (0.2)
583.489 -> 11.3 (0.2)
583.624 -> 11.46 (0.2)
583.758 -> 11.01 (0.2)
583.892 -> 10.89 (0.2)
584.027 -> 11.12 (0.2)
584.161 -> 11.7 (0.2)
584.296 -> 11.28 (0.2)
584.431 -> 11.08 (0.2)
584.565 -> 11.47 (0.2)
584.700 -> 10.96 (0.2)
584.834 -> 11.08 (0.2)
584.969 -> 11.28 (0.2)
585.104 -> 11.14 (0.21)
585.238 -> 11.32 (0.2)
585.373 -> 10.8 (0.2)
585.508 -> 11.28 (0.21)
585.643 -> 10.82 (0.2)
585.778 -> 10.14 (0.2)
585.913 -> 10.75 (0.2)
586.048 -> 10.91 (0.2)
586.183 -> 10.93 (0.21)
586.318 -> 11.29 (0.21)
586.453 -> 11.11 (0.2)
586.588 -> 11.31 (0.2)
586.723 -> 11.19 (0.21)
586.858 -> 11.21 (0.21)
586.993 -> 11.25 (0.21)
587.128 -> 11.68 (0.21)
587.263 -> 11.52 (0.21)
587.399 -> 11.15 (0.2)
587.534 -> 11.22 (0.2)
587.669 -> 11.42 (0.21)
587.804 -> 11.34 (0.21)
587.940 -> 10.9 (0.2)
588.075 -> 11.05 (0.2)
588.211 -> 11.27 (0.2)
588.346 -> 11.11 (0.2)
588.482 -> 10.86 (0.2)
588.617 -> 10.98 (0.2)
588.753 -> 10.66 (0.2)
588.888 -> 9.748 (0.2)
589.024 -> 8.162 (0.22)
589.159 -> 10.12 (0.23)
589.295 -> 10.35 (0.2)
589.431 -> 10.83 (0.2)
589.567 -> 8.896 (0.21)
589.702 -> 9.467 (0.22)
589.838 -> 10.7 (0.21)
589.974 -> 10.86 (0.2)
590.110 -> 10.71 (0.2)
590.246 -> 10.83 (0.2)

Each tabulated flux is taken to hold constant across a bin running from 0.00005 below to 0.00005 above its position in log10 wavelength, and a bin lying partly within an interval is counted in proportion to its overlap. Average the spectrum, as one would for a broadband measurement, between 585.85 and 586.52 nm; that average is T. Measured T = 11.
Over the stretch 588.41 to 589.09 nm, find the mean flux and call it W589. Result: 10.1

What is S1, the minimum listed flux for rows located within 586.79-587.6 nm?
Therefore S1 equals 11.15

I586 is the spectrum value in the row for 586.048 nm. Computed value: 10.91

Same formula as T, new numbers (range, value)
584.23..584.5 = 11.2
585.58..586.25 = 10.7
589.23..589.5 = 10.6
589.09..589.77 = 9.93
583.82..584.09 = 11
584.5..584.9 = 11.2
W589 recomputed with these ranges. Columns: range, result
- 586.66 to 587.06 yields 11.2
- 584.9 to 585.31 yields 11.2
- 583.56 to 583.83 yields 11.3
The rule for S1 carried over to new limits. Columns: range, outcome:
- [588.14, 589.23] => 8.162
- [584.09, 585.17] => 10.96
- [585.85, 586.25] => 10.75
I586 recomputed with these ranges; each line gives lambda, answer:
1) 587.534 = 11.22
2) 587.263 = 11.52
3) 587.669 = 11.42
